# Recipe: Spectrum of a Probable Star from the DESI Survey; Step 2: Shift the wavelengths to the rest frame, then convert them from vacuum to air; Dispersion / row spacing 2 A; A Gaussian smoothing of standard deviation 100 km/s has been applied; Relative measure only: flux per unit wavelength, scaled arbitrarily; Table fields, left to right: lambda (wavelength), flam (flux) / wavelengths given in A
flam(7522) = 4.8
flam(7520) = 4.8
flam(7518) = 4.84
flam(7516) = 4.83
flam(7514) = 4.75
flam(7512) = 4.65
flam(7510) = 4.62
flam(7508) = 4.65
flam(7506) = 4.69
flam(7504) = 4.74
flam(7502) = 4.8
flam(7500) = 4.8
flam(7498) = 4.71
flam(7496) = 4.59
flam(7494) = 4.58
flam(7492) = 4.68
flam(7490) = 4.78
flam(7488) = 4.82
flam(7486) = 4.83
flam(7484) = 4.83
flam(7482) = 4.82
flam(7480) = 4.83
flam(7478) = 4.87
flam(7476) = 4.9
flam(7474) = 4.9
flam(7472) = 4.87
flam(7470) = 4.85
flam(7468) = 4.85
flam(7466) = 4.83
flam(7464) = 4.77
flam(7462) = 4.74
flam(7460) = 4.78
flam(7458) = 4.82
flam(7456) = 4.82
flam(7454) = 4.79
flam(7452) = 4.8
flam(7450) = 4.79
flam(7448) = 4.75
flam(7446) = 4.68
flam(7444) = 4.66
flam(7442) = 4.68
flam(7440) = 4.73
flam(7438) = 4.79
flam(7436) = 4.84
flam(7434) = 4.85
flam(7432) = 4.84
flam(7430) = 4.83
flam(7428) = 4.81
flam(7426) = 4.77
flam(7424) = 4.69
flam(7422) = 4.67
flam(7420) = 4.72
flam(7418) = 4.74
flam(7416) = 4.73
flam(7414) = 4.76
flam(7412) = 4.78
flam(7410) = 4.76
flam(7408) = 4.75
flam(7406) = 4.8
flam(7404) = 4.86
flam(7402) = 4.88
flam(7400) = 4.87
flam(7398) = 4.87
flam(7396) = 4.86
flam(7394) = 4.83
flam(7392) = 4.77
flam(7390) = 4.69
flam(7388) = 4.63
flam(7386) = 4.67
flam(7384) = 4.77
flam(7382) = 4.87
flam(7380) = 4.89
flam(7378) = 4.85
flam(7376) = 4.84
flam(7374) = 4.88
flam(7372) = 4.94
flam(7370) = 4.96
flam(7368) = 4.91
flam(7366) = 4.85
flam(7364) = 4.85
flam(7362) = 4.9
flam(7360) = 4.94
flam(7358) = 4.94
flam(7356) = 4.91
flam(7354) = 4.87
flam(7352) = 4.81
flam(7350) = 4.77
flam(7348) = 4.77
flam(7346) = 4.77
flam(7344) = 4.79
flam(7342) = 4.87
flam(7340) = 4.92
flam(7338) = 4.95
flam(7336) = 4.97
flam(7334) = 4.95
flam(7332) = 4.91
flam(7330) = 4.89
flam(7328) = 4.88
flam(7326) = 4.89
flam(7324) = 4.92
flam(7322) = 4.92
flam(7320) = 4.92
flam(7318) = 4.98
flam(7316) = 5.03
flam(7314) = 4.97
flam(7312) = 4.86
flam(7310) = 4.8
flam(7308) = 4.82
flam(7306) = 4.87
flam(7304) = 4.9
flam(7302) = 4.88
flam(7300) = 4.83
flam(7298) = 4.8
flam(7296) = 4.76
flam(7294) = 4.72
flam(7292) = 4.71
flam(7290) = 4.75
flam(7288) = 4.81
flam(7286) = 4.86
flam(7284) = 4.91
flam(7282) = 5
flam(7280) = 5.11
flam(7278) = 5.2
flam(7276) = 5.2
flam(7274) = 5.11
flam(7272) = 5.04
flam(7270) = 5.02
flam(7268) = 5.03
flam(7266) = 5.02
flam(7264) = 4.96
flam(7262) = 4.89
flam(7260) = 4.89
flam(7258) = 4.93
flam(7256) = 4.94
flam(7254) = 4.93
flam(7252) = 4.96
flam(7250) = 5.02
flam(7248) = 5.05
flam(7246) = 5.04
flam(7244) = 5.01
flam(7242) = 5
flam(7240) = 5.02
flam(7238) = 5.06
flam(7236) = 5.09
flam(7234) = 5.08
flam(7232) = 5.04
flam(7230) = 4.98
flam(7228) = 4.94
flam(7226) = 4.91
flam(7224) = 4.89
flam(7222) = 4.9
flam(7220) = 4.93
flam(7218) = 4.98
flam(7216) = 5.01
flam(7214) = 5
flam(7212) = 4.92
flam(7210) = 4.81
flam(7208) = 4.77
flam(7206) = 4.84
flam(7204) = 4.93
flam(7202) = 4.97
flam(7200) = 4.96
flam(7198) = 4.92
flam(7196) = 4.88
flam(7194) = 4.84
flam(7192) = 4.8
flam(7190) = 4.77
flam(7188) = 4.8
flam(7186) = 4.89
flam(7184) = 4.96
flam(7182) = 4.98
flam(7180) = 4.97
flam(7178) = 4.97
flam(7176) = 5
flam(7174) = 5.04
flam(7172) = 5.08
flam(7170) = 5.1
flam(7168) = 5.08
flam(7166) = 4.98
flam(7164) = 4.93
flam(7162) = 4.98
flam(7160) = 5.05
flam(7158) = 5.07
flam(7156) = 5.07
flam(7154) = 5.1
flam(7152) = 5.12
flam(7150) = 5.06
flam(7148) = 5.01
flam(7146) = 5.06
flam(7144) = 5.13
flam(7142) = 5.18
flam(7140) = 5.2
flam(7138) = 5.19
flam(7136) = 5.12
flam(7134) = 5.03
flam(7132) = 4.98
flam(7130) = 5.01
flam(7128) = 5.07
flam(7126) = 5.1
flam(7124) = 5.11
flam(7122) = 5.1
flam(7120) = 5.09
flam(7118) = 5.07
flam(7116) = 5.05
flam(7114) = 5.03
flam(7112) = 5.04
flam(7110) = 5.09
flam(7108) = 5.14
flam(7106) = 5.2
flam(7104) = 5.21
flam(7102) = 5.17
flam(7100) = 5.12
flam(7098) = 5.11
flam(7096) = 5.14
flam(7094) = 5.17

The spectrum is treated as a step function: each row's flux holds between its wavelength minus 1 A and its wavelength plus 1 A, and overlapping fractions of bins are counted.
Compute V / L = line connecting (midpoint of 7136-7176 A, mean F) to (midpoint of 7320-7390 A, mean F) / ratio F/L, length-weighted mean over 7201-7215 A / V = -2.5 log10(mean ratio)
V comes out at 0.03 mag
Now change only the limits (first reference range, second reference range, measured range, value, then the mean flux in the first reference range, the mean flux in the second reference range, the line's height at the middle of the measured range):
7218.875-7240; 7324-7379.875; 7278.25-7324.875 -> 0.01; 4.98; 4.88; 4.92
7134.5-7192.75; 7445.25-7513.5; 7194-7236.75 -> 0.01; 5.02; 4.77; 4.98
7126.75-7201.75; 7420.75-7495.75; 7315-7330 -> -0.01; 5.01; 4.79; 4.89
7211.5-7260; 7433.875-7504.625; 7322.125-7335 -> 0.00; 4.98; 4.78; 4.9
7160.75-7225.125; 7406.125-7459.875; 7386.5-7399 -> 0.00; 4.93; 4.76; 4.79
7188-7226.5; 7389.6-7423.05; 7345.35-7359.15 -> 0.00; 4.89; 4.79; 4.82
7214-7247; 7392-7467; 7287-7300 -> 0.04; 4.99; 4.78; 4.93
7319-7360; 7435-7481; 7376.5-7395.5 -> 0.02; 4.88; 4.8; 4.85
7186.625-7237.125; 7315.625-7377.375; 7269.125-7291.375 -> -0.02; 4.92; 4.89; 4.91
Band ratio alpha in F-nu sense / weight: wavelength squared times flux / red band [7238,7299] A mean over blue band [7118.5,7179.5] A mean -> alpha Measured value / 1.0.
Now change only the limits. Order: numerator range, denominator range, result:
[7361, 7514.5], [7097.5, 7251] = 1.03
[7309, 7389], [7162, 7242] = 1.03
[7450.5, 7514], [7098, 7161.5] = 1.03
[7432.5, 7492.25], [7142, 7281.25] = 1.03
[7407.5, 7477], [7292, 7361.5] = 1.01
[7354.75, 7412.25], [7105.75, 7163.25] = 1.02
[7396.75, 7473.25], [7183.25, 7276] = 1.02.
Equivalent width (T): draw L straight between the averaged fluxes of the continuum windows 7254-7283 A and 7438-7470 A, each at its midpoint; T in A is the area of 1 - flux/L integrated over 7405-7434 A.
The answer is 0.3 A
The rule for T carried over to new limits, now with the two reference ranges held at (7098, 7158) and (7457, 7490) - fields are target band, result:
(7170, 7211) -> 1.10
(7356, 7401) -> 0.53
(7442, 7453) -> 0.27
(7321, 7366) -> 0.46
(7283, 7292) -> 0.28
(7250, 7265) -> 0.19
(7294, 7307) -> 0.35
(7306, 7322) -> 0.14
